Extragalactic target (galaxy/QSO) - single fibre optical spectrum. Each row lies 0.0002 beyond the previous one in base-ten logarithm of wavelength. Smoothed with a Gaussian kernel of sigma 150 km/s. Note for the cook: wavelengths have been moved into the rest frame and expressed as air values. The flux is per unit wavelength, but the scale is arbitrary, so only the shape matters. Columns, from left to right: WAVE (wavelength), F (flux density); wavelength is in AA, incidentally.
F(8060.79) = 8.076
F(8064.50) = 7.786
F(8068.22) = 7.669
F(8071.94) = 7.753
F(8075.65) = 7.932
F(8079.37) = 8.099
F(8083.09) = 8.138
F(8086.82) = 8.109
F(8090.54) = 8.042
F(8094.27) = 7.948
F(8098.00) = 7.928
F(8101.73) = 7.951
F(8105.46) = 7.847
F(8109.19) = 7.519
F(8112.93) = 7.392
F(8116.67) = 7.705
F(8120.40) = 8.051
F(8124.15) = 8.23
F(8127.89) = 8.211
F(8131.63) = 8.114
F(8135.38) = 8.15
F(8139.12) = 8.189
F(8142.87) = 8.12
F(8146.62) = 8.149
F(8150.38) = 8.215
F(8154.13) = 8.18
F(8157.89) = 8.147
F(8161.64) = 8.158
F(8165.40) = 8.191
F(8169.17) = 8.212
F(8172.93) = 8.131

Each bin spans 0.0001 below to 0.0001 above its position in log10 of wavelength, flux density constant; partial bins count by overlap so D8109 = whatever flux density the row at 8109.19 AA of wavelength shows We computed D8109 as 7.519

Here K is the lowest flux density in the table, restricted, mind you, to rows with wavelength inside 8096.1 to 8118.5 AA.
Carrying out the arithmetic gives 7.392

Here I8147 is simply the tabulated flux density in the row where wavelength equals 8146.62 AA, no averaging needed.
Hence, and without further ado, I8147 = 8.149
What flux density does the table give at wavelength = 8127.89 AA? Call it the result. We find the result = 8.211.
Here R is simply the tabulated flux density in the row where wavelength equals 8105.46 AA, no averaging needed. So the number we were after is 7.847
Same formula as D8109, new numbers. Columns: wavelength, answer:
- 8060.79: 8.076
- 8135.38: 8.15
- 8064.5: 7.786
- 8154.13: 8.18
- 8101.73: 7.951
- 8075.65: 7.932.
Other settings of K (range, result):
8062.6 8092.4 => 7.669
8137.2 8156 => 8.12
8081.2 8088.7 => 8.109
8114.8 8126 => 7.705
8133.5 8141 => 8.15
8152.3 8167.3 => 8.147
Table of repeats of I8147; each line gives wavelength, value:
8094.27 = 7.948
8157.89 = 8.147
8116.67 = 7.705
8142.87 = 8.12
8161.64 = 8.158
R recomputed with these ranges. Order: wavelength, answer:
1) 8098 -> 7.928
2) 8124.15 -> 8.23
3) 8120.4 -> 8.051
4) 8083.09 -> 8.138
